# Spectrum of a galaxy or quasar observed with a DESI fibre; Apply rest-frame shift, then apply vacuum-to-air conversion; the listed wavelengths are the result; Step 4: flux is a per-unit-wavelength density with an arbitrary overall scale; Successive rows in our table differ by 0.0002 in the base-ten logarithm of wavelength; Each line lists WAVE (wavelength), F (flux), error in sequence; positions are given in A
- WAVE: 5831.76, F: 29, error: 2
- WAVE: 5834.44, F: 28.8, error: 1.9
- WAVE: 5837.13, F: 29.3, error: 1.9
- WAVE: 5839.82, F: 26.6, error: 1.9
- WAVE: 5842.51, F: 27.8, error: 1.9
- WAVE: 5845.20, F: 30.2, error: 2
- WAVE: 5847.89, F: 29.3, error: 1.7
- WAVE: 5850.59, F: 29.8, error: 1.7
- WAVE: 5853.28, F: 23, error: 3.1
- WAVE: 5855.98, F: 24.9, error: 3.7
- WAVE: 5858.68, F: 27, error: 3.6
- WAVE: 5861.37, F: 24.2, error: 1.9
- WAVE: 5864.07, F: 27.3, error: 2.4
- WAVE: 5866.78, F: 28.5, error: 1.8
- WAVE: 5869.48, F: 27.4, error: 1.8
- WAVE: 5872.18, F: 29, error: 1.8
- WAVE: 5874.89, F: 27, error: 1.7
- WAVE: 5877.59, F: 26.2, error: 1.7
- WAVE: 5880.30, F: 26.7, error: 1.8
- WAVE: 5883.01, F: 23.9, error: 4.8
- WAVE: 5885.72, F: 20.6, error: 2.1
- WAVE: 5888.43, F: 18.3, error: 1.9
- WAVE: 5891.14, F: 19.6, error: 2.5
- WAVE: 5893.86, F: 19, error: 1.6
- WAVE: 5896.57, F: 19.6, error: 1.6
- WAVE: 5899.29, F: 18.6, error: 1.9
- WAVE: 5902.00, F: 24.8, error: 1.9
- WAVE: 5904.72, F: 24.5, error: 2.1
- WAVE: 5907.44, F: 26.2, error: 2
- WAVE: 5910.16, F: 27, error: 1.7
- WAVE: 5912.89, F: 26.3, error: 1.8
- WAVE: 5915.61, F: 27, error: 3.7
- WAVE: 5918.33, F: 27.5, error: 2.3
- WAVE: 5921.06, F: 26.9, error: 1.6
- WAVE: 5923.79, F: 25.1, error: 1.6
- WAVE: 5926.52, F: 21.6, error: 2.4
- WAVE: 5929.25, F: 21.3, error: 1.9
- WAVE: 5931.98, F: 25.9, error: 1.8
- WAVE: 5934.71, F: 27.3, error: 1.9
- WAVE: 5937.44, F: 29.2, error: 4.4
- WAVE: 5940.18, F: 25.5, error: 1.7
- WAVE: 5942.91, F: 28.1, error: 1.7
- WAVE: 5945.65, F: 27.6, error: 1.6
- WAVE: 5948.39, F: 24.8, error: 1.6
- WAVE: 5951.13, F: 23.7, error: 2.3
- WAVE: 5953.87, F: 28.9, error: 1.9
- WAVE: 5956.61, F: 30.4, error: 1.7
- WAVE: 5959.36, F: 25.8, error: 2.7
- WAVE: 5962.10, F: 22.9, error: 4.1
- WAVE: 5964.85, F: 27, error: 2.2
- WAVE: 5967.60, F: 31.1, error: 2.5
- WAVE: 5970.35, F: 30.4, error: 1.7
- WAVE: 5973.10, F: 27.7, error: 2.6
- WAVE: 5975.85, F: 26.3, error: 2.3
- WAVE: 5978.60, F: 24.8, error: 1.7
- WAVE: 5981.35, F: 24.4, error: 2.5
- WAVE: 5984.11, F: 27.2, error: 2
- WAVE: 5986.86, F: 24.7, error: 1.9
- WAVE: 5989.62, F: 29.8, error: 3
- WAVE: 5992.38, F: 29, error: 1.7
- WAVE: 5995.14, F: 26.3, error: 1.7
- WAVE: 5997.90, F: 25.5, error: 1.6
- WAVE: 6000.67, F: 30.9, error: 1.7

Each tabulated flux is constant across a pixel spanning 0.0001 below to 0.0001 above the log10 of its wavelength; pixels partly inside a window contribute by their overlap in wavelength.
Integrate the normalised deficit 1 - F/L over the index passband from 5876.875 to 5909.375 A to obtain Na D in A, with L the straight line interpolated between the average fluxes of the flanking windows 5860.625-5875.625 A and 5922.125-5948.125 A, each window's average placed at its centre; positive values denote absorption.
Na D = 5.3 A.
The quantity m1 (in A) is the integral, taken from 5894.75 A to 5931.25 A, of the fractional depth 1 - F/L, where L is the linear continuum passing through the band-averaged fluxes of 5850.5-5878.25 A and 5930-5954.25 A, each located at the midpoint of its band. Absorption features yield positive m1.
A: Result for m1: 3.1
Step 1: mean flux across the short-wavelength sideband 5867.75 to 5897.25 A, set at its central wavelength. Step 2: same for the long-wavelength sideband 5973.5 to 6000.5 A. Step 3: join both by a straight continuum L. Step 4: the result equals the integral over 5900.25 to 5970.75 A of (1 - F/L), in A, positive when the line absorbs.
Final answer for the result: -3.3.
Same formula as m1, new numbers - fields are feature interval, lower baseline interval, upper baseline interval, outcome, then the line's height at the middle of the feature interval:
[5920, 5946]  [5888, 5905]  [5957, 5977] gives -1.8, 24.1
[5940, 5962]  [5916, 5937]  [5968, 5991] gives -0.4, 26.2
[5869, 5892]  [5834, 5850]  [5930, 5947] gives 3.1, 28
